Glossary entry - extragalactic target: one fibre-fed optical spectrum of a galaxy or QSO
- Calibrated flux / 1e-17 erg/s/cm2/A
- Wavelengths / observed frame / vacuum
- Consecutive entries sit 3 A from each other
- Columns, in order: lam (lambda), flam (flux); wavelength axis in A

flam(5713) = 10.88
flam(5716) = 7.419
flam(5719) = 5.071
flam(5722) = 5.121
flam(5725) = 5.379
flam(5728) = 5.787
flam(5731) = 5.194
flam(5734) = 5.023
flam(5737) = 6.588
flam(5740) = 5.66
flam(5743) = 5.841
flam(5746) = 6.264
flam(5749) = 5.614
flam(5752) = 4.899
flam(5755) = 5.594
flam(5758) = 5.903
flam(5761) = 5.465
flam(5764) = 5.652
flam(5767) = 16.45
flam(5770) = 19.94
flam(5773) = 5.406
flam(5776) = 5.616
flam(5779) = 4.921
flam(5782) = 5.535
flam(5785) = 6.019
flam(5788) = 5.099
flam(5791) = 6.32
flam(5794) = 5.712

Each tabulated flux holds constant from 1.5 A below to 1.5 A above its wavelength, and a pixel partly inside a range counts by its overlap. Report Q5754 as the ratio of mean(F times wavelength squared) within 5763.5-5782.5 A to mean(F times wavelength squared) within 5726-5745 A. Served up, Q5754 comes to 1.68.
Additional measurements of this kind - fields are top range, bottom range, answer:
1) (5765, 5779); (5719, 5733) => 2.08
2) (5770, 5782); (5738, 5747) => 1.22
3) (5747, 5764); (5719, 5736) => 1.05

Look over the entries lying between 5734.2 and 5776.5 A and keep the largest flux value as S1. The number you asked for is 19.94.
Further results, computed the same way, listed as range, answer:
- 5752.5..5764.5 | 5.903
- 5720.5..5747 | 6.588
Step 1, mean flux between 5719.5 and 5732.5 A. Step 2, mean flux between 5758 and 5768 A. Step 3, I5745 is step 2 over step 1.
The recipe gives 1.56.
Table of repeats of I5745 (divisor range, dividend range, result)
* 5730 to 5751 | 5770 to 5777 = 1.50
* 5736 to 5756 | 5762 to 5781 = 1.64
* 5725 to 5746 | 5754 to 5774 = 1.65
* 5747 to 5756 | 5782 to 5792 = 1.06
